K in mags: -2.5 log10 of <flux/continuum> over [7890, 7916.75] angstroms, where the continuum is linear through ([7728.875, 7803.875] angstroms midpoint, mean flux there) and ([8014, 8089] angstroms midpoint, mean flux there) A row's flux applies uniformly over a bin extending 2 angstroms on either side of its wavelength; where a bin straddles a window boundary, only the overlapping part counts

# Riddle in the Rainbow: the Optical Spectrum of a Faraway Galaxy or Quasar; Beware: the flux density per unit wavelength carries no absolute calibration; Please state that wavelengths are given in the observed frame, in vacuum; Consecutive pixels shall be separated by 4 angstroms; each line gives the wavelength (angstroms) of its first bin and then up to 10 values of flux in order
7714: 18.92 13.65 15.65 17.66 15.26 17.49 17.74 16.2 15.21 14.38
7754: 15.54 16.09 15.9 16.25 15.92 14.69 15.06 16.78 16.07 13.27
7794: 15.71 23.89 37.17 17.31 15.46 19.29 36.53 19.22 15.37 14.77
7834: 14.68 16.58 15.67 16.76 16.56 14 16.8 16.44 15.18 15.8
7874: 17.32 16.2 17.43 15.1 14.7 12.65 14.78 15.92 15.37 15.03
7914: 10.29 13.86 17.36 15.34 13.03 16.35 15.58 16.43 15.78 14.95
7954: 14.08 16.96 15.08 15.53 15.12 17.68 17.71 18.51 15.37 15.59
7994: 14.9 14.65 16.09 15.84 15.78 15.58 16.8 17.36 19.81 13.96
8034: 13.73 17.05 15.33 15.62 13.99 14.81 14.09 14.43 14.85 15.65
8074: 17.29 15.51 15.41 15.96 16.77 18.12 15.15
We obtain 0.17 mag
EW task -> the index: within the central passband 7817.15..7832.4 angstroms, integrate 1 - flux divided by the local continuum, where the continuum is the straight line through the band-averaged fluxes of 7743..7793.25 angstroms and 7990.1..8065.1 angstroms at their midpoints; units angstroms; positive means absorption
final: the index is -4.6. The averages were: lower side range 15.5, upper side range 15.5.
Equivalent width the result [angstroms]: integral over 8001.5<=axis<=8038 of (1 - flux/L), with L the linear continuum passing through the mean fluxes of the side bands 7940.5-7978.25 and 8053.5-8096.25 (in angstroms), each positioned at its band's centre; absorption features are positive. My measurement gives -0.8 angstroms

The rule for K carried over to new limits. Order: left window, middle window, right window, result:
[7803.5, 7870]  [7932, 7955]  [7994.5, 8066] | 0.06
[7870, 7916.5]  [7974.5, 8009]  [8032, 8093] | -0.06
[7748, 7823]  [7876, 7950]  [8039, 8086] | 0.14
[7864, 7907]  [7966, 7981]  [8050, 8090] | -0.09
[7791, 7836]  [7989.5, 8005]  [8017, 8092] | 0.11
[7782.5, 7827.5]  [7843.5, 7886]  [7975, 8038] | 0.20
